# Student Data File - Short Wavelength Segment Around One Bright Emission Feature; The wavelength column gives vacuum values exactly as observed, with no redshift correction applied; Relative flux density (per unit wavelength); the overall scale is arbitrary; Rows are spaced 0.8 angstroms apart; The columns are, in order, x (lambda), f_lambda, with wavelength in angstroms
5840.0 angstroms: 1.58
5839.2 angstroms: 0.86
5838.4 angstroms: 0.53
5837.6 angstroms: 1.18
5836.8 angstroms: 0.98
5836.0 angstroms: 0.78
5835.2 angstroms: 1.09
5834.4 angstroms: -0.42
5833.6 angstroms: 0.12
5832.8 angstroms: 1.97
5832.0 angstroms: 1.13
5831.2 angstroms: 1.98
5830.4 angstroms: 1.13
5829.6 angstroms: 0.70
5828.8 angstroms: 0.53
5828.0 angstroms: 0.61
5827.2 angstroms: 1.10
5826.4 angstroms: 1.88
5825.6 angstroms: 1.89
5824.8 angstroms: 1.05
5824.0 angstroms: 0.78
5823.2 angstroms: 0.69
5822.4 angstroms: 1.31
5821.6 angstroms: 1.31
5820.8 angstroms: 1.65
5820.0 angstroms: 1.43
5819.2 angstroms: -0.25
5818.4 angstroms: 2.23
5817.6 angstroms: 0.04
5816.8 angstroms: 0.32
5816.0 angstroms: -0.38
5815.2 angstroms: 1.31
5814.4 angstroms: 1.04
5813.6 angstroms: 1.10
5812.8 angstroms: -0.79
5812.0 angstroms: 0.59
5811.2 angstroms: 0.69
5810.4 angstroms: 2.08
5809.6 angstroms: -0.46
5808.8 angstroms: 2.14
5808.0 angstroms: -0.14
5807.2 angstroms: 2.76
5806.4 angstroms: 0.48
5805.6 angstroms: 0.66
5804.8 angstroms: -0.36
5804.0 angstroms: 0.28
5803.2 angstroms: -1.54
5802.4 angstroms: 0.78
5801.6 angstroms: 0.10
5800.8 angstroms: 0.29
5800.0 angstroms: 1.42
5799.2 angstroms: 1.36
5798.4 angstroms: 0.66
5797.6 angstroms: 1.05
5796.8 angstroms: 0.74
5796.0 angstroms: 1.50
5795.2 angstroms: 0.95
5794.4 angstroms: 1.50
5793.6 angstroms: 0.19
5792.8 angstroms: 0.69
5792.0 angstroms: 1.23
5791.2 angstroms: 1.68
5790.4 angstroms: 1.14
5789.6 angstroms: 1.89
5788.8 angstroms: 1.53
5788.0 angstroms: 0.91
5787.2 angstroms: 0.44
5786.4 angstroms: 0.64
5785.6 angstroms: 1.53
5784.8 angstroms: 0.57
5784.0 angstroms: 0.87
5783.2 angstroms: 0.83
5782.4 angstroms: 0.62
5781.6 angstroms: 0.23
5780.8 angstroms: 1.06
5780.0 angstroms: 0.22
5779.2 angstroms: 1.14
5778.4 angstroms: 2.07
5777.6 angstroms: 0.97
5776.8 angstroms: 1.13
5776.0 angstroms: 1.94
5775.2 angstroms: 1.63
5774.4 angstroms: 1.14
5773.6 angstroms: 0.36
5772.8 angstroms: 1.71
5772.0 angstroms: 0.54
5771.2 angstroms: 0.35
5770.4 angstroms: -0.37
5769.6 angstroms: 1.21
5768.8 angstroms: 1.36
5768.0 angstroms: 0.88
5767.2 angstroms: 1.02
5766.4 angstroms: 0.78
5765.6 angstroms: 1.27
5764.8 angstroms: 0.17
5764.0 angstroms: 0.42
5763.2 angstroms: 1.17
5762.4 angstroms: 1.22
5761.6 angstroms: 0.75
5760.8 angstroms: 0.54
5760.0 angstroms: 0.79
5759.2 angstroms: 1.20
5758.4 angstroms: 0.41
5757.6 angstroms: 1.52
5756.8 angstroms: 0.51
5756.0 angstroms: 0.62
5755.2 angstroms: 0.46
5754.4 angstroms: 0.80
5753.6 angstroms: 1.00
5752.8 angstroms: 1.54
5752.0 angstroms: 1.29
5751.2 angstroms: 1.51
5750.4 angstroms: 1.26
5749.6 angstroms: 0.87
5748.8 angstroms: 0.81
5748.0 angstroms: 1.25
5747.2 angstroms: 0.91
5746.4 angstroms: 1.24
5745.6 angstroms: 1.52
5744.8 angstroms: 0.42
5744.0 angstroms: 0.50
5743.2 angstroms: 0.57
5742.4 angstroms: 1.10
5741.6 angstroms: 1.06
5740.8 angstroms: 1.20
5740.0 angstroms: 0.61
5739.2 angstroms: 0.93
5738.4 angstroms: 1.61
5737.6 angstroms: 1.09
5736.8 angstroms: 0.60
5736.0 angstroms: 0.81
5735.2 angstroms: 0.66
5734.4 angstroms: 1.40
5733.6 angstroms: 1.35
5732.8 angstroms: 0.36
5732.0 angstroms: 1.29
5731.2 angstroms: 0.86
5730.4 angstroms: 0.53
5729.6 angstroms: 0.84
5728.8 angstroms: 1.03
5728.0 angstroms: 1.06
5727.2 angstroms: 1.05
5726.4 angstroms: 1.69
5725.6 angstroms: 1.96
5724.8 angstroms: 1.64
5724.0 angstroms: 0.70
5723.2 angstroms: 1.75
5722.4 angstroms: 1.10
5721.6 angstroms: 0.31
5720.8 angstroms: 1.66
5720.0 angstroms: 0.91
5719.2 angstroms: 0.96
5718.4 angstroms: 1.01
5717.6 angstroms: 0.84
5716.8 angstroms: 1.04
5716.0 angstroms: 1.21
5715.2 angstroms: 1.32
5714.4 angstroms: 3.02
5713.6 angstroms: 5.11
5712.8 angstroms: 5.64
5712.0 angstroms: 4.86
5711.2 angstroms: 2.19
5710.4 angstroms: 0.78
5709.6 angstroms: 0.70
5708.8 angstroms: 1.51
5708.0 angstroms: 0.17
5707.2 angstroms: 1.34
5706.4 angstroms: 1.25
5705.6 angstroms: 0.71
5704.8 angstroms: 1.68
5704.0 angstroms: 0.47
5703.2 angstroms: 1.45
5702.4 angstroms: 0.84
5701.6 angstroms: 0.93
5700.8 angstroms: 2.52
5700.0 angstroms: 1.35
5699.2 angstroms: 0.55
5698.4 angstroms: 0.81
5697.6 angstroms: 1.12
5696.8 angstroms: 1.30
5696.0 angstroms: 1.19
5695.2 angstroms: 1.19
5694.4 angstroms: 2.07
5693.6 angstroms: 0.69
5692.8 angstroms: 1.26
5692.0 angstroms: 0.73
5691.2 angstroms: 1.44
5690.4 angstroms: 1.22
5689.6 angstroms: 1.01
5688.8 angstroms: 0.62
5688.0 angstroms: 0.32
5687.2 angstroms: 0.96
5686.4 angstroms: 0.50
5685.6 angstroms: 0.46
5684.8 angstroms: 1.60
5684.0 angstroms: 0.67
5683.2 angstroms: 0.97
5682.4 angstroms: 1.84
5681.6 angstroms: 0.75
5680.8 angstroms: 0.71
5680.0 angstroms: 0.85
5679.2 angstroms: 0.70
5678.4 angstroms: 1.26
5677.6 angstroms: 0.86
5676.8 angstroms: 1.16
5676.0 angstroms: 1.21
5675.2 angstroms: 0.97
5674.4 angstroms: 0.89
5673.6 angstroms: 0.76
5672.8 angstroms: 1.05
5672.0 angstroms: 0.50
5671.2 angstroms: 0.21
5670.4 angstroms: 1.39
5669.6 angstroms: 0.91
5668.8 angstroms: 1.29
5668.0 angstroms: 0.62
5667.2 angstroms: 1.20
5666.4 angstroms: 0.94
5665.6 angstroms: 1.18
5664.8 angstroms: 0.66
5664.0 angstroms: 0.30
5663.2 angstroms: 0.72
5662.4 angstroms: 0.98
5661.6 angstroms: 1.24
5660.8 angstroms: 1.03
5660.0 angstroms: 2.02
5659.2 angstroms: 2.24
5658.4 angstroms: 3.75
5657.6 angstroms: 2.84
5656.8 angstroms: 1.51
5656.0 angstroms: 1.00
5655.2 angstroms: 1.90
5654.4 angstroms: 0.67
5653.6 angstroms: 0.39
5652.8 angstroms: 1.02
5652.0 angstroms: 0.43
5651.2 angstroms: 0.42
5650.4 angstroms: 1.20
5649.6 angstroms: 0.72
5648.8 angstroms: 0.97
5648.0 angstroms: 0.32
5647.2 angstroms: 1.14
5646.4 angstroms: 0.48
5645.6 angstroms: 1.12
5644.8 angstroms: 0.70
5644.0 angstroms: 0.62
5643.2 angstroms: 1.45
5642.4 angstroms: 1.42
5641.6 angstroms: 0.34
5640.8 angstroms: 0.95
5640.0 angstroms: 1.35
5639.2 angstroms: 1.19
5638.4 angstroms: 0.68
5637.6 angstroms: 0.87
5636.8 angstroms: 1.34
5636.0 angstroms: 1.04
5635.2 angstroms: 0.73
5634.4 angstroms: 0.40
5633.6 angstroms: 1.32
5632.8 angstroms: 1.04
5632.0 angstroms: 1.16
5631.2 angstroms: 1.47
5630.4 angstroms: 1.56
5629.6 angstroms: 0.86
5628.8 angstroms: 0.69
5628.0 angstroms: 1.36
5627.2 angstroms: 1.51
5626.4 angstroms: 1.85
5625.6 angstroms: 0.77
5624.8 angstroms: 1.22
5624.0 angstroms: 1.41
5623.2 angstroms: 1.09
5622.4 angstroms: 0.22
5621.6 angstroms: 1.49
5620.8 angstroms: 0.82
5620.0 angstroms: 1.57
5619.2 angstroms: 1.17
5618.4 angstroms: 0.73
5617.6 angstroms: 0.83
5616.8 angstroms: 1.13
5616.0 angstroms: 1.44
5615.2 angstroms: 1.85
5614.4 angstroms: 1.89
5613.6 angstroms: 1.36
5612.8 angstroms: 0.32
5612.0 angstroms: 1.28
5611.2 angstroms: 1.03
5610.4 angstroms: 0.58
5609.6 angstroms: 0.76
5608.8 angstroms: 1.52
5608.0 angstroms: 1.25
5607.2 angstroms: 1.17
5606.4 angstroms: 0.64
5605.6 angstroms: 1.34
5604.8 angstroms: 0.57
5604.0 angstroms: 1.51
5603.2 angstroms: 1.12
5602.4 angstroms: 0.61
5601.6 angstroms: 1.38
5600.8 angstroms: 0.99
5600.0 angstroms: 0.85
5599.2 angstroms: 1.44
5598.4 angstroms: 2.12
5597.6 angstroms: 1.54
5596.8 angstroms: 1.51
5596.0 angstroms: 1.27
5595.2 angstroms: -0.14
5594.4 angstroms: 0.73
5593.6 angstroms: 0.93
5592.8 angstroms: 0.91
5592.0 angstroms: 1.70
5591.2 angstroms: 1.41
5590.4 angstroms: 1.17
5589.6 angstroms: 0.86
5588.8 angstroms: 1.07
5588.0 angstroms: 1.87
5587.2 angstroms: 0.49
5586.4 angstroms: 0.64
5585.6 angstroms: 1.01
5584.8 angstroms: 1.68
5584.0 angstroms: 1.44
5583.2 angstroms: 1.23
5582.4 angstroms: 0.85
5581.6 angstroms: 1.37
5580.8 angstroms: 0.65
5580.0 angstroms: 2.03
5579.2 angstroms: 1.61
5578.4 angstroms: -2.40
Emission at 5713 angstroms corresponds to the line [O III]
